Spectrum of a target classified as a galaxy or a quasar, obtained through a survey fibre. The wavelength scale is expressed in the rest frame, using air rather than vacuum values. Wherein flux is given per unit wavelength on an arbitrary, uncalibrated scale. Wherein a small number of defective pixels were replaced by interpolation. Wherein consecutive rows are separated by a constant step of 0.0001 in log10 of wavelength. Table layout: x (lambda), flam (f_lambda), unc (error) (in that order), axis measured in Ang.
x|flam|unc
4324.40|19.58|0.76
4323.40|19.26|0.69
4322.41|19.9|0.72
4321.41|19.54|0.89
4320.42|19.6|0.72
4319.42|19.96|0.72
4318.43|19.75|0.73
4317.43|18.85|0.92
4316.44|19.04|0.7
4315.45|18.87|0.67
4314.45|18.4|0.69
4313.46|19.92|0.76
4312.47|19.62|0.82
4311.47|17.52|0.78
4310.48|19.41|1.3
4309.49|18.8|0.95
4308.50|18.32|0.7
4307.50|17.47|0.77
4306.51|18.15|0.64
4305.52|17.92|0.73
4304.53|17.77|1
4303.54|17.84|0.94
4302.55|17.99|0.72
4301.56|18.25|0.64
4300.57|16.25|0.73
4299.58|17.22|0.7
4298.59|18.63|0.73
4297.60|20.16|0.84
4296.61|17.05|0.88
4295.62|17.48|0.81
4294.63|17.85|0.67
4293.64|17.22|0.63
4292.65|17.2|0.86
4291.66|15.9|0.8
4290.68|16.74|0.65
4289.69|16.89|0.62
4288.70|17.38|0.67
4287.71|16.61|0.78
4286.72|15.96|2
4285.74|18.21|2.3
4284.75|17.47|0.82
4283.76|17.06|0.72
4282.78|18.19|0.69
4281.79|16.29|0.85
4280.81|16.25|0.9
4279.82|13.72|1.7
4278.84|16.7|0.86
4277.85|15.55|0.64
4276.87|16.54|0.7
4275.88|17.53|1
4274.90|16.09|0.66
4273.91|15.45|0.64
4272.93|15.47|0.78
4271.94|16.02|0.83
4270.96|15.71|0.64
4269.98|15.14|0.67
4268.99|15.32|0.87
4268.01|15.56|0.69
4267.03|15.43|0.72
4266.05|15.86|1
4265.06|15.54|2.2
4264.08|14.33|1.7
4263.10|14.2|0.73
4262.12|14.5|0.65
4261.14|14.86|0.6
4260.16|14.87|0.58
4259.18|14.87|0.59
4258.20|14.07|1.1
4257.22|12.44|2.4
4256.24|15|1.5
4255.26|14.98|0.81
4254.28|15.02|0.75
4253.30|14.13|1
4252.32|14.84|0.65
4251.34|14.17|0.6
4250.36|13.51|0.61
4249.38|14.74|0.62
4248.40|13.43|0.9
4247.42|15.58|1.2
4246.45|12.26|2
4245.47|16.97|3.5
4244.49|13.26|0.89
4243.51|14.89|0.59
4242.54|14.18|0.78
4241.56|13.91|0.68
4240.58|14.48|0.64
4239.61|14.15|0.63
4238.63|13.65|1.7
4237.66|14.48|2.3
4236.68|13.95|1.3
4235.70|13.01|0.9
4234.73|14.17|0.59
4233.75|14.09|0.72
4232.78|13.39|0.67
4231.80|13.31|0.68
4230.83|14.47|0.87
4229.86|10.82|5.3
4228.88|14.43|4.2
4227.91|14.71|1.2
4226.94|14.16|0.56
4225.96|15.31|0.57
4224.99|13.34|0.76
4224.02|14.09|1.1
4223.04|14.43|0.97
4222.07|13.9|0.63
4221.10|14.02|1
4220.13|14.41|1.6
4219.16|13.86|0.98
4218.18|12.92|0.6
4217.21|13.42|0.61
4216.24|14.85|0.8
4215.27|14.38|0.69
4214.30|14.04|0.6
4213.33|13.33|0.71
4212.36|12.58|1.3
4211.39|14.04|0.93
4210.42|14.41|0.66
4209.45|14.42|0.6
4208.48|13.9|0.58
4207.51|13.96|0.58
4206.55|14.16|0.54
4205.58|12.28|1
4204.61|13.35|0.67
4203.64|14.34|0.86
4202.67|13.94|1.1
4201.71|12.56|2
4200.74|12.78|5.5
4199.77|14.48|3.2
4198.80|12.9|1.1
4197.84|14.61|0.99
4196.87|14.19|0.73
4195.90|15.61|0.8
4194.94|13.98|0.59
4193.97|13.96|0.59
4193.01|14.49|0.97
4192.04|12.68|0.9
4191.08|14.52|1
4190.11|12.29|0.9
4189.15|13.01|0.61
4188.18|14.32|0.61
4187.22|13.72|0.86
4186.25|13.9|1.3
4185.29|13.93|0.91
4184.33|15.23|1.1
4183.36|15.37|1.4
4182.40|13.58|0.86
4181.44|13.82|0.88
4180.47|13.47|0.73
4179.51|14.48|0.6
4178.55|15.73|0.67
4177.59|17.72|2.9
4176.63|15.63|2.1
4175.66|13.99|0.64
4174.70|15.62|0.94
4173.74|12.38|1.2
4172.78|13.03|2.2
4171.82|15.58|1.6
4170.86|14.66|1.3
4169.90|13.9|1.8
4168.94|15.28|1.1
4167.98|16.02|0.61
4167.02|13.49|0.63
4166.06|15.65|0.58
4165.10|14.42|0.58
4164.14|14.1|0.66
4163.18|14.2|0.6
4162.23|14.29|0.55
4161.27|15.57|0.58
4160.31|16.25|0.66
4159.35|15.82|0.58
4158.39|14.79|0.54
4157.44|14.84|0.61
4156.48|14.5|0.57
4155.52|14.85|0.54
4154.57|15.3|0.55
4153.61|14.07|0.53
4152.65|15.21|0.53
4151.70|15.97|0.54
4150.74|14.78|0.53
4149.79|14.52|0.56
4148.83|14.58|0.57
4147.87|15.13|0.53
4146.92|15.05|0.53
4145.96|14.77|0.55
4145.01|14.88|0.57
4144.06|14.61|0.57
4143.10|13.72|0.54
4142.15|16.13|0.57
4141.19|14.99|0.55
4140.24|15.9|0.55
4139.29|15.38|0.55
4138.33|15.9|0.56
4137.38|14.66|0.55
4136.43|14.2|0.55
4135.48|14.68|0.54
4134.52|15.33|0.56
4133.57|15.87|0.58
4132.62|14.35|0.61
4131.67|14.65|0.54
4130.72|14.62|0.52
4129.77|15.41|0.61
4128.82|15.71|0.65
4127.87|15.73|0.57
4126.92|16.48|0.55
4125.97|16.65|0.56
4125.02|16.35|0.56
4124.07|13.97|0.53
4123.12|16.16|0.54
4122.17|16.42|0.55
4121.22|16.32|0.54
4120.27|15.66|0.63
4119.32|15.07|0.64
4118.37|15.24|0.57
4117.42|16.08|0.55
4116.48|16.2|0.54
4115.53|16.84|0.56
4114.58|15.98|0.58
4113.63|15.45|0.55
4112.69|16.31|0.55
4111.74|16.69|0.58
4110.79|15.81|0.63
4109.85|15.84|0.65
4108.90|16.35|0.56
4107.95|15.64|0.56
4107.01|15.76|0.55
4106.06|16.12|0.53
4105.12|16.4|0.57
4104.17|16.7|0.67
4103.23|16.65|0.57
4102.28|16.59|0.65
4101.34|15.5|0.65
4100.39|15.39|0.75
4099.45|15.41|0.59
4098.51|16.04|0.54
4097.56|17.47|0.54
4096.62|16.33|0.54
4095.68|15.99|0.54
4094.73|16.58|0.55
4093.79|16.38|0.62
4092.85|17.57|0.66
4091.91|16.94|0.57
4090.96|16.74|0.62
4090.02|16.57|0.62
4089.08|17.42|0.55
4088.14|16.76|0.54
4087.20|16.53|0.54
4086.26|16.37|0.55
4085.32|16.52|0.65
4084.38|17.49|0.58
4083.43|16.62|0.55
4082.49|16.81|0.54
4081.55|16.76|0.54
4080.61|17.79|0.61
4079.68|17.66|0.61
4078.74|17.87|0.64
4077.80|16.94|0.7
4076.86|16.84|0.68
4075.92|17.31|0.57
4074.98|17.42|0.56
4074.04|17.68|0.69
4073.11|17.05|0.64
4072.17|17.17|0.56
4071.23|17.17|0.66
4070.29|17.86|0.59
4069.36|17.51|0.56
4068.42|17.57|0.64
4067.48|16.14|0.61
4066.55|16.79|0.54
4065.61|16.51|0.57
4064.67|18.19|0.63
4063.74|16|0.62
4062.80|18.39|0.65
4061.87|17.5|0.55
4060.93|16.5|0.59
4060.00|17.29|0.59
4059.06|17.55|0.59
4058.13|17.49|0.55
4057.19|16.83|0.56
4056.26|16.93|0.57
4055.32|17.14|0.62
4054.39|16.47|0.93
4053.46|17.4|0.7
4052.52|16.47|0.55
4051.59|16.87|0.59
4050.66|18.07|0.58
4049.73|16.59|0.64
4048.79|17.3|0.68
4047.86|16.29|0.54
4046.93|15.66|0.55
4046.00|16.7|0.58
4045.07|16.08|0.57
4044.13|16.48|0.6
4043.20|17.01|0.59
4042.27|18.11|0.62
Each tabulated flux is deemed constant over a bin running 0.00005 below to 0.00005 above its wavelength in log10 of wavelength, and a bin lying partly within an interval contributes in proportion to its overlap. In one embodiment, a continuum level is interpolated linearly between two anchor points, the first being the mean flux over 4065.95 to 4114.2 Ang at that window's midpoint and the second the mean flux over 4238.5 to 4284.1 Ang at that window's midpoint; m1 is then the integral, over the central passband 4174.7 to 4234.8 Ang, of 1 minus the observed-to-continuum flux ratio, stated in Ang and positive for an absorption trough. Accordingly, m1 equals 6.1 Ang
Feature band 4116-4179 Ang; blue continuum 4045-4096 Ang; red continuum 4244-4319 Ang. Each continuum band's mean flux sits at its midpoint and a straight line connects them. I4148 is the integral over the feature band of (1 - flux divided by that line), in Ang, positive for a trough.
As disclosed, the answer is 6.27 Ang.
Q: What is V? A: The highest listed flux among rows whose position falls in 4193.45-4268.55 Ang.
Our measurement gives 16.97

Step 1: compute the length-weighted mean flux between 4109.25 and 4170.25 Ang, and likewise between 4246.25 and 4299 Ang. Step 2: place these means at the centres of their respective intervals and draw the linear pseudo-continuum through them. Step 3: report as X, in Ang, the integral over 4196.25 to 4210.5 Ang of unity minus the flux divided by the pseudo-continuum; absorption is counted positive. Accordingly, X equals 1.63 Ang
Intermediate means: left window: 15.3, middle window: 13.7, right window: 15.8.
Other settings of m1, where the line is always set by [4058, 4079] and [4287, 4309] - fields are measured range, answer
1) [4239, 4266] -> 4.7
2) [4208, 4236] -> 5.7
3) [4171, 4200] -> 5.2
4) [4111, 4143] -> 3.2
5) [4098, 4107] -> 0.6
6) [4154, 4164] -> 1.4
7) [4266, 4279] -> 1.2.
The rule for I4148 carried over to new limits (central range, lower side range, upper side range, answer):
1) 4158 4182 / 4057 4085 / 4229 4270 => 1.3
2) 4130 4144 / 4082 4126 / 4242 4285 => 0.9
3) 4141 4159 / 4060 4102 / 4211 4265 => 0.9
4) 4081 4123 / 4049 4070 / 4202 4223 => -0.3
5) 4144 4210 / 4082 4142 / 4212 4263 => 2.6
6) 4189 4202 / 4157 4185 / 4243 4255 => 0.8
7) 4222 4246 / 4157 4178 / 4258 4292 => 2.2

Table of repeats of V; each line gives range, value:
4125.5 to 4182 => 17.72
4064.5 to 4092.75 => 18.19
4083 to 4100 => 17.57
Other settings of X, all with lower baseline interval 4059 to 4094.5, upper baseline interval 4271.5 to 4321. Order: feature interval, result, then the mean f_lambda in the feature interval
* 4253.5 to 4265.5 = 2.03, 14.6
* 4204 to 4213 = 1.92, 13.7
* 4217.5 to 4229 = 2.18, 14.1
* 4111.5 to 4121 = 0.69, 15.9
